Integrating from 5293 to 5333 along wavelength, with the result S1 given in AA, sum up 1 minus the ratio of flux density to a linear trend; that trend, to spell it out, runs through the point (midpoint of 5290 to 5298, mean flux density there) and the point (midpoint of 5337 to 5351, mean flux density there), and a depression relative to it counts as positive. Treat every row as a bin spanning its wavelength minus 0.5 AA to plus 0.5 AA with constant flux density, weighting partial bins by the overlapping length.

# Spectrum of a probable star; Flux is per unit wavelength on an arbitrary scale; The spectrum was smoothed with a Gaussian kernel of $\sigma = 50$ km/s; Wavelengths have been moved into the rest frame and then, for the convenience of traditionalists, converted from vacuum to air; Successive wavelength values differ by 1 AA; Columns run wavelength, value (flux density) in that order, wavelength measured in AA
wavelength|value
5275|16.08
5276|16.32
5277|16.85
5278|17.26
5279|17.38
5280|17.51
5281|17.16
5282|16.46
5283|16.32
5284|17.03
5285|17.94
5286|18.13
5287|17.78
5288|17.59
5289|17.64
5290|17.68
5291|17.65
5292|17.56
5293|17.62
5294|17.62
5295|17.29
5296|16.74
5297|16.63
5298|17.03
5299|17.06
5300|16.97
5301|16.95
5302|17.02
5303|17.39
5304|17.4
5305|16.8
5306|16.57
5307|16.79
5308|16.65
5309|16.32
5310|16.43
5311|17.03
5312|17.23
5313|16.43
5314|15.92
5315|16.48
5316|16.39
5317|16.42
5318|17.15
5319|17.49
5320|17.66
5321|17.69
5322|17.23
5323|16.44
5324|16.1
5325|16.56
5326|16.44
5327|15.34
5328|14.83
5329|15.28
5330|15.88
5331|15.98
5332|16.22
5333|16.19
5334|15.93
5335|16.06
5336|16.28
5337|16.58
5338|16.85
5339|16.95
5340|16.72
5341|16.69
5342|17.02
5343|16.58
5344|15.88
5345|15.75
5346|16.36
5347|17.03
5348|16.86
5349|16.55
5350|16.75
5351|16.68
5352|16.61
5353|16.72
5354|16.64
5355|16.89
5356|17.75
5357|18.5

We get 0.9 AA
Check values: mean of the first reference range 17.3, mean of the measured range 16.7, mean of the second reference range 16.6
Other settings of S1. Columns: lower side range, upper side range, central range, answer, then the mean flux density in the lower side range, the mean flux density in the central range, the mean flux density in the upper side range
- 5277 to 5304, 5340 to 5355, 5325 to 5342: 0.59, 17.3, 16.2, 16.6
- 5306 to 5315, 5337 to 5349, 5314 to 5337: 0.33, 16.6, 16.4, 16.6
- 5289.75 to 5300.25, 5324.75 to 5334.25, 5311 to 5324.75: -0.42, 17.3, 16.8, 15.8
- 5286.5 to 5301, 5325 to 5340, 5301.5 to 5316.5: 0.11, 17.3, 16.7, 16.1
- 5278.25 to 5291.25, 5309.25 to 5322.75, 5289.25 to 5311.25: 0.10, 17.4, 17.1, 16.9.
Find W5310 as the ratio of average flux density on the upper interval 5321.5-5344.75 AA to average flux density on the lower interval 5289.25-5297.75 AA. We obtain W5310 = 0.94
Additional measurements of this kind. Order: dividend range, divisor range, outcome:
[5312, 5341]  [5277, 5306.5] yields 0.95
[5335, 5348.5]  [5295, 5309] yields 0.98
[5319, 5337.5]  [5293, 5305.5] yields 0.95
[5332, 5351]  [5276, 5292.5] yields 0.95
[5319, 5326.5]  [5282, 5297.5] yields 0.97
